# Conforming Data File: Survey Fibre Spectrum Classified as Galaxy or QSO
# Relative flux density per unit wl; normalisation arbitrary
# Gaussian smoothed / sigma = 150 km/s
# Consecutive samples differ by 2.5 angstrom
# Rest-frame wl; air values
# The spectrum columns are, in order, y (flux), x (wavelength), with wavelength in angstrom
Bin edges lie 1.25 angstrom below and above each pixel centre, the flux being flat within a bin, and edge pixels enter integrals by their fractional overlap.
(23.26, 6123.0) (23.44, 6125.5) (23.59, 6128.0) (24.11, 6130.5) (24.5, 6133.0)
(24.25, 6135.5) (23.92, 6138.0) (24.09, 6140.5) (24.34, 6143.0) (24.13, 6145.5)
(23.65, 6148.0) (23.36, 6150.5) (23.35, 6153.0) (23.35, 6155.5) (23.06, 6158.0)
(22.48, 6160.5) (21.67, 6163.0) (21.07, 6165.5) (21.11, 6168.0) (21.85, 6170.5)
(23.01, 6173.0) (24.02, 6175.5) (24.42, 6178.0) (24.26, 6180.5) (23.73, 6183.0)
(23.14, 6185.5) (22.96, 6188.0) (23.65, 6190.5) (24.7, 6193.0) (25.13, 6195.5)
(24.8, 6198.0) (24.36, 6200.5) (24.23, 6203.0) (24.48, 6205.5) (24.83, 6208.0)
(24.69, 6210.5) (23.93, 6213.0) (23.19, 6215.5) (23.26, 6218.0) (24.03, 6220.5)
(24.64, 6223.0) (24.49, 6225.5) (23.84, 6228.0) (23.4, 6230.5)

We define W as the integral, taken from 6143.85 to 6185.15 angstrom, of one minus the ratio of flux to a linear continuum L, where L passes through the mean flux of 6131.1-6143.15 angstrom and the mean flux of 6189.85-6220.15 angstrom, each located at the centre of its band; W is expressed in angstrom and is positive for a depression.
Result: 2.0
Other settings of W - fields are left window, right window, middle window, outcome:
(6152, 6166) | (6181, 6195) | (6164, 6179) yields 0.4 angstrom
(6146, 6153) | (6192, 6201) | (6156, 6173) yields 1.4 angstrom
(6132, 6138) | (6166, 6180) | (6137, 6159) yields 0.1 angstrom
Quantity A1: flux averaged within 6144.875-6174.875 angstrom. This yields 22.7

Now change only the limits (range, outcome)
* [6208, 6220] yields 23.9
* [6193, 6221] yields 24.3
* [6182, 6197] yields 23.9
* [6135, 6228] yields 23.7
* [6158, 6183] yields 22.7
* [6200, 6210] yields 24.5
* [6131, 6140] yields 24.2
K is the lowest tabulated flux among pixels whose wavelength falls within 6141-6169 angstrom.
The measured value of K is 21.07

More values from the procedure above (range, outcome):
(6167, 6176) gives 21.11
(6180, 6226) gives 22.96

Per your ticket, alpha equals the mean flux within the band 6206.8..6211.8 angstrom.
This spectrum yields 24.8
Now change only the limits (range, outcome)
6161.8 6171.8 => 21.4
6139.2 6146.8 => 24.2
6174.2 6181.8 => 24.2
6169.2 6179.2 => 23.3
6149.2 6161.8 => 23.1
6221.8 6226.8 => 24.6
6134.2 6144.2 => 24.2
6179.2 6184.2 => 24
